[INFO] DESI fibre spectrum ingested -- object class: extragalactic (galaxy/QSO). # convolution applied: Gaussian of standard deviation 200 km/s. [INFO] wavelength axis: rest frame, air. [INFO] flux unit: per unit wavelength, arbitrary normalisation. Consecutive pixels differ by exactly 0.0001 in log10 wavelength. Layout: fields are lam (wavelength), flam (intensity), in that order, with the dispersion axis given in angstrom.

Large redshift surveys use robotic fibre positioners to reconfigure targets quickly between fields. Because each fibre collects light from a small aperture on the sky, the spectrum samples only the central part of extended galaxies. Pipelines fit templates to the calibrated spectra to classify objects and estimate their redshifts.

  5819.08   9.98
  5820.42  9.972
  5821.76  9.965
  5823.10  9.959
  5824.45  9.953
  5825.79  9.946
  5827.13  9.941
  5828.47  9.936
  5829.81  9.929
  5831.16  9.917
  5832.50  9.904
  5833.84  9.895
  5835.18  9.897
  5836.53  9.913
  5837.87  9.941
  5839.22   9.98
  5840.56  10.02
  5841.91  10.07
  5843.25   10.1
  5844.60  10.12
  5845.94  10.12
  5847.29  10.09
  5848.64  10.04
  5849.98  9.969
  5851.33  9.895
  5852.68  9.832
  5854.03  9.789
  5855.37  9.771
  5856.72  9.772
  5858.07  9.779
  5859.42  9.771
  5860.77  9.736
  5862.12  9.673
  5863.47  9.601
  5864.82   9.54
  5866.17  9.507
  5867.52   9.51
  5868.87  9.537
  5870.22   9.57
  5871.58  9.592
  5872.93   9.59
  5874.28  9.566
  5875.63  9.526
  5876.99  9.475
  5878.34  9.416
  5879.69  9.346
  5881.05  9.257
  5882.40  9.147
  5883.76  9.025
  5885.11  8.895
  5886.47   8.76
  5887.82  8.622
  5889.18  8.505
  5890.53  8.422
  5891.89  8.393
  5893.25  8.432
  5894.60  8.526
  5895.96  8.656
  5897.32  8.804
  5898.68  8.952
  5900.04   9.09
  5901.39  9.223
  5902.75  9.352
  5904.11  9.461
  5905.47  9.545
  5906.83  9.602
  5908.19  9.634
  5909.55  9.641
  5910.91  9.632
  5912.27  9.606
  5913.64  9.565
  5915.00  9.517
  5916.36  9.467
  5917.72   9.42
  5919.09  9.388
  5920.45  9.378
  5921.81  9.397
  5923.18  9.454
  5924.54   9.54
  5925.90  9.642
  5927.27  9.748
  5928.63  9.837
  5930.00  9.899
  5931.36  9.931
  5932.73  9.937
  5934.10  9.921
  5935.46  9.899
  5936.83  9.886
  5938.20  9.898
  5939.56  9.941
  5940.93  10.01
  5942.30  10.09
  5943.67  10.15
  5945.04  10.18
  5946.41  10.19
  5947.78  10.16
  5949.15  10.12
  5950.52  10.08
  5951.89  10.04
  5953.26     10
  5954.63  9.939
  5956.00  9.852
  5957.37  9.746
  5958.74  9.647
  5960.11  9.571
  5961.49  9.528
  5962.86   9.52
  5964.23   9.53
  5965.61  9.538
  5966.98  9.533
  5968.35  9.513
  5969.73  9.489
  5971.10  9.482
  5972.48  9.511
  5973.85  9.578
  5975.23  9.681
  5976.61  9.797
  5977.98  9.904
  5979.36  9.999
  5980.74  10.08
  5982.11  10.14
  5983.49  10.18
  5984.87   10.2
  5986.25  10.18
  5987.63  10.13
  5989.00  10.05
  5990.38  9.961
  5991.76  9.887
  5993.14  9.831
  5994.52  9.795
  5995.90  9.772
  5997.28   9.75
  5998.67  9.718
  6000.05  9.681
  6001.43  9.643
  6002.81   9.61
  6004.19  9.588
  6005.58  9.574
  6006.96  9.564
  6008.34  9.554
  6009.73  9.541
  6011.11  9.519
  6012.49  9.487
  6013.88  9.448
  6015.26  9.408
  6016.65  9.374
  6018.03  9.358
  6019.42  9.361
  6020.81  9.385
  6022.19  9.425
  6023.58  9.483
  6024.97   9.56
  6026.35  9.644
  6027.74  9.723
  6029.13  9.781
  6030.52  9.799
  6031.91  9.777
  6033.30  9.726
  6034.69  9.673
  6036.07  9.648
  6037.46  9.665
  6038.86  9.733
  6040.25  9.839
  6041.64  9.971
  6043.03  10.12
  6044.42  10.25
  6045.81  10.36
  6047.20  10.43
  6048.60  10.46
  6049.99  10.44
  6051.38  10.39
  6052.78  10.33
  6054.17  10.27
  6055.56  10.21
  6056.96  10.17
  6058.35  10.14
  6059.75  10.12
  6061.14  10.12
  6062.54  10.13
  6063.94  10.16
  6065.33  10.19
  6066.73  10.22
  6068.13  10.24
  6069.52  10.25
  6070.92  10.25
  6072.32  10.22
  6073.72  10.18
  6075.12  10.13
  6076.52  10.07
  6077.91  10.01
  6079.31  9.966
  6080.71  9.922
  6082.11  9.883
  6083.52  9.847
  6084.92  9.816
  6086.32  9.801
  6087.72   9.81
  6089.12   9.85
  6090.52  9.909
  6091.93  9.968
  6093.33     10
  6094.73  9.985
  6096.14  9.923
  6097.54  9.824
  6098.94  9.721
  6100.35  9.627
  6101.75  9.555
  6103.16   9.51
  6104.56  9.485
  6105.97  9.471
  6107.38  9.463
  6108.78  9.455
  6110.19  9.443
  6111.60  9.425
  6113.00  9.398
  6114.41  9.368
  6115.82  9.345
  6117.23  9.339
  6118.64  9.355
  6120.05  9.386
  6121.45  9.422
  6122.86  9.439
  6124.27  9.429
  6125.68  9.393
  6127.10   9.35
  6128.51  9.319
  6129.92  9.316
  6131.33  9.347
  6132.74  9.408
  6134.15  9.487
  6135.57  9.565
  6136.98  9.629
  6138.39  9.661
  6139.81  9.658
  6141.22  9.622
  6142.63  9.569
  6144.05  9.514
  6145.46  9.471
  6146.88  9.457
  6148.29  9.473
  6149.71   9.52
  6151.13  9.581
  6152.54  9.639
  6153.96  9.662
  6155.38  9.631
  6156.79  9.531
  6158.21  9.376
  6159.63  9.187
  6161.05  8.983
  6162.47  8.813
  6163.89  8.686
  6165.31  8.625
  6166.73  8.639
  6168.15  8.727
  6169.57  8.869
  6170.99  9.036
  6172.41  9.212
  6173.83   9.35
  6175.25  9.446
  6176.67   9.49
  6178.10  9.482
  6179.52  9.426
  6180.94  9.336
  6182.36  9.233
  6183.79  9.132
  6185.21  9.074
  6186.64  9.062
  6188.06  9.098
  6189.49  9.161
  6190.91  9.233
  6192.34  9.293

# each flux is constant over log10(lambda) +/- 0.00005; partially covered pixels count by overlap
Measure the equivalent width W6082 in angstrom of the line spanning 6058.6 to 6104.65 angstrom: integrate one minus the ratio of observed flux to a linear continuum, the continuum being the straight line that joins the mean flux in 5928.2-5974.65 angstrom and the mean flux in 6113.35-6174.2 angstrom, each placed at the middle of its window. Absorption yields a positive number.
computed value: -2.30 angstrom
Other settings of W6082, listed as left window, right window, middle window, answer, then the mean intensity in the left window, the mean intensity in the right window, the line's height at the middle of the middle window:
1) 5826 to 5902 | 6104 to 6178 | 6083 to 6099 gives -0.8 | 9.51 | 9.35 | 9.38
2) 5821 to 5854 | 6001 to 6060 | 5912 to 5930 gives 0.6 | 9.97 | 9.8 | 9.9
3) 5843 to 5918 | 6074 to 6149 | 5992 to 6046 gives -0.7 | 9.41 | 9.62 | 9.54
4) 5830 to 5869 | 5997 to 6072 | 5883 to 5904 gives 2.3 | 9.86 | 9.86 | 9.86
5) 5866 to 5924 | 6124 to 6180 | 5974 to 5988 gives -1.1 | 9.24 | 9.34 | 9.27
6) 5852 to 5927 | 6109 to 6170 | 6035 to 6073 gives -3.3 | 9.34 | 9.35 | 9.35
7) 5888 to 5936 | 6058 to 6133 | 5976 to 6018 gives -1.0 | 9.35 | 9.75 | 9.53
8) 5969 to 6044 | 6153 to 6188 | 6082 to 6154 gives -1.7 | 9.72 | 9.17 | 9.34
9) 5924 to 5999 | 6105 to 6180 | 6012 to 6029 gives 0.4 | 9.86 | 9.36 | 9.69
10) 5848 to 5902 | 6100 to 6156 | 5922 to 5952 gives -1.8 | 9.31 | 9.48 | 9.35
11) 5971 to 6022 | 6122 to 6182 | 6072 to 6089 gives -0.8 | 9.72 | 9.34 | 9.52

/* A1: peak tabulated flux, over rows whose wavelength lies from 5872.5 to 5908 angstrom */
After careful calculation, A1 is 9.602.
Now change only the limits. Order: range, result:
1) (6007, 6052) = 10.46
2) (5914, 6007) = 10.2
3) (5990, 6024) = 9.961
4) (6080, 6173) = 10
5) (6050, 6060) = 10.39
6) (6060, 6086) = 10.25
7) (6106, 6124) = 9.463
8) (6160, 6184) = 9.49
